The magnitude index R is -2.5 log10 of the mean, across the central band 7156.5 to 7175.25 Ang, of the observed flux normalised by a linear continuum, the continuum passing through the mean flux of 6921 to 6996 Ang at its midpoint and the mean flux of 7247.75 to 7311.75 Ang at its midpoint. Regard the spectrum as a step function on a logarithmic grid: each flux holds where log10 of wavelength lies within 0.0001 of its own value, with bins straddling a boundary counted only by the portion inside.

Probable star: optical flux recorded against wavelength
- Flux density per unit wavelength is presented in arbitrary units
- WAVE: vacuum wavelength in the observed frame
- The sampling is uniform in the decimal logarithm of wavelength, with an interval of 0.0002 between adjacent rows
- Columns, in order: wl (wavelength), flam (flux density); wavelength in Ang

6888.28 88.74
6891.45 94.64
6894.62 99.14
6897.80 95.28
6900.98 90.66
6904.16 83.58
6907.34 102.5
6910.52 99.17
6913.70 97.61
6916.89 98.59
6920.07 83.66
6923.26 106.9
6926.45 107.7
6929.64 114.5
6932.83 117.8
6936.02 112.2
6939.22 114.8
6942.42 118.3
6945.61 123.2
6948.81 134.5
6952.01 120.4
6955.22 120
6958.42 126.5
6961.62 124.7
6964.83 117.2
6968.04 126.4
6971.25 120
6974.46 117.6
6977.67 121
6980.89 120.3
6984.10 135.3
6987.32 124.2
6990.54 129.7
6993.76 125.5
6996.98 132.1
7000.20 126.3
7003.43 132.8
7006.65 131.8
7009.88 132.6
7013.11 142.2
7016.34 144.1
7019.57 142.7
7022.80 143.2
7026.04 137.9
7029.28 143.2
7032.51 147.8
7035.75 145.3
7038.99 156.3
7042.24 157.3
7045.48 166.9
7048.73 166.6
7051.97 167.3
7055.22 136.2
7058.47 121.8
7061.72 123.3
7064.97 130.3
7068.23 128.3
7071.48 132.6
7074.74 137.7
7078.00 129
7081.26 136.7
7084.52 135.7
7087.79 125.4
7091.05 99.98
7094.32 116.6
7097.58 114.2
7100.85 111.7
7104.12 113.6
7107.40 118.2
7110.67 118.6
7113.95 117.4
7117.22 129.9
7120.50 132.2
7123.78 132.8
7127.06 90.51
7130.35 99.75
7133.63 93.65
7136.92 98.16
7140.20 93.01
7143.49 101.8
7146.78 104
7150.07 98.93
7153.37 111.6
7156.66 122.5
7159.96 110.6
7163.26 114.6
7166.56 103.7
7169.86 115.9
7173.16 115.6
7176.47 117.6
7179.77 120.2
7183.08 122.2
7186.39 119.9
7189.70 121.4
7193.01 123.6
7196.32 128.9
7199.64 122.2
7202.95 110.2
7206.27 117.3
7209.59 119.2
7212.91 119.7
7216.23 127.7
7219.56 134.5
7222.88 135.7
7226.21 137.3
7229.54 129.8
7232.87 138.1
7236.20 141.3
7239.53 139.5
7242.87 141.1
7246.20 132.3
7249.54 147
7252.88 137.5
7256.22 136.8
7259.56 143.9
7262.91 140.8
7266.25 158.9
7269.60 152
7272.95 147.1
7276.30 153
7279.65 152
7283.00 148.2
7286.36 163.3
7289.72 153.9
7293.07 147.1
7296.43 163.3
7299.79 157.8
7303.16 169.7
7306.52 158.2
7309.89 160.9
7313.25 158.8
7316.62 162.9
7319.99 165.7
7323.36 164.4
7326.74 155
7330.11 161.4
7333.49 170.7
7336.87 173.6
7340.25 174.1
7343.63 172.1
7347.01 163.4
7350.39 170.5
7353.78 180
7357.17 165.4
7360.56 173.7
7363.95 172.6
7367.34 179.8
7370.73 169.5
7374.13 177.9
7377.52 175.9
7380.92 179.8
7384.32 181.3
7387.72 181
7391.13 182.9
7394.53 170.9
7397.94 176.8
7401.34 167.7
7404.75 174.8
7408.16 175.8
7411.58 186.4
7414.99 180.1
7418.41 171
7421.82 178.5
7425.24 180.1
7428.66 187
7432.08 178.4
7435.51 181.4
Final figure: 0.24 mag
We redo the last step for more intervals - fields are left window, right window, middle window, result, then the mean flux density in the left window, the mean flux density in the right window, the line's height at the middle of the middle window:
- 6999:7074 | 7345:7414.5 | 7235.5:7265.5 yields 0.159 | 142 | 175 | 163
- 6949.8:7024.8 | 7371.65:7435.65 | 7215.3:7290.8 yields 0.123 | 129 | 178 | 160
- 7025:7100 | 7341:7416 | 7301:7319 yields 0.032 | 137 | 175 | 167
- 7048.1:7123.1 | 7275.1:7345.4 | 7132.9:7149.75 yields 0.350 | 128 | 161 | 136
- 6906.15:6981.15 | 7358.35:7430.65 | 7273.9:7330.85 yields 0.041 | 114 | 177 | 164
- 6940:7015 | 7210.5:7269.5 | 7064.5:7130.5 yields 0.083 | 126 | 138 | 132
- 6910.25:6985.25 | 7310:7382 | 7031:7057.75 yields -0.195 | 116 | 170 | 129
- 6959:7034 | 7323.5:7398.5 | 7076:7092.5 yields 0.124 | 131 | 173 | 141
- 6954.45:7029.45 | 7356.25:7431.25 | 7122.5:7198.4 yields 0.322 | 130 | 177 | 150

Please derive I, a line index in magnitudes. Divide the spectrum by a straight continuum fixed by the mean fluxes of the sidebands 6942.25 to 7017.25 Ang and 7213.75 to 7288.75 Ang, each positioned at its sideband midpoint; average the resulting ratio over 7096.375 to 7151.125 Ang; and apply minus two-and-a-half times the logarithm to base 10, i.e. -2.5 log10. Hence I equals 0.22 mag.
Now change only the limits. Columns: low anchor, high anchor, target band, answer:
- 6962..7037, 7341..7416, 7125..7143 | 0.46 mag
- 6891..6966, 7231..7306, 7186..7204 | 0.15 mag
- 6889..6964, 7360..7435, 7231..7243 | 0.10 mag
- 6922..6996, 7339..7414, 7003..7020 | -0.08 mag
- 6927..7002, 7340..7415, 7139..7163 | 0.34 mag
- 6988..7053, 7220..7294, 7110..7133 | 0.23 mag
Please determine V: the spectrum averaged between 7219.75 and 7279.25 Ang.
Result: 142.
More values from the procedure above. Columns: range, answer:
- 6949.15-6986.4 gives 123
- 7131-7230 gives 116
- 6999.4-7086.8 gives 141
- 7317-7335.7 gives 164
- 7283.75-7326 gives 160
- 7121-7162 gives 106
